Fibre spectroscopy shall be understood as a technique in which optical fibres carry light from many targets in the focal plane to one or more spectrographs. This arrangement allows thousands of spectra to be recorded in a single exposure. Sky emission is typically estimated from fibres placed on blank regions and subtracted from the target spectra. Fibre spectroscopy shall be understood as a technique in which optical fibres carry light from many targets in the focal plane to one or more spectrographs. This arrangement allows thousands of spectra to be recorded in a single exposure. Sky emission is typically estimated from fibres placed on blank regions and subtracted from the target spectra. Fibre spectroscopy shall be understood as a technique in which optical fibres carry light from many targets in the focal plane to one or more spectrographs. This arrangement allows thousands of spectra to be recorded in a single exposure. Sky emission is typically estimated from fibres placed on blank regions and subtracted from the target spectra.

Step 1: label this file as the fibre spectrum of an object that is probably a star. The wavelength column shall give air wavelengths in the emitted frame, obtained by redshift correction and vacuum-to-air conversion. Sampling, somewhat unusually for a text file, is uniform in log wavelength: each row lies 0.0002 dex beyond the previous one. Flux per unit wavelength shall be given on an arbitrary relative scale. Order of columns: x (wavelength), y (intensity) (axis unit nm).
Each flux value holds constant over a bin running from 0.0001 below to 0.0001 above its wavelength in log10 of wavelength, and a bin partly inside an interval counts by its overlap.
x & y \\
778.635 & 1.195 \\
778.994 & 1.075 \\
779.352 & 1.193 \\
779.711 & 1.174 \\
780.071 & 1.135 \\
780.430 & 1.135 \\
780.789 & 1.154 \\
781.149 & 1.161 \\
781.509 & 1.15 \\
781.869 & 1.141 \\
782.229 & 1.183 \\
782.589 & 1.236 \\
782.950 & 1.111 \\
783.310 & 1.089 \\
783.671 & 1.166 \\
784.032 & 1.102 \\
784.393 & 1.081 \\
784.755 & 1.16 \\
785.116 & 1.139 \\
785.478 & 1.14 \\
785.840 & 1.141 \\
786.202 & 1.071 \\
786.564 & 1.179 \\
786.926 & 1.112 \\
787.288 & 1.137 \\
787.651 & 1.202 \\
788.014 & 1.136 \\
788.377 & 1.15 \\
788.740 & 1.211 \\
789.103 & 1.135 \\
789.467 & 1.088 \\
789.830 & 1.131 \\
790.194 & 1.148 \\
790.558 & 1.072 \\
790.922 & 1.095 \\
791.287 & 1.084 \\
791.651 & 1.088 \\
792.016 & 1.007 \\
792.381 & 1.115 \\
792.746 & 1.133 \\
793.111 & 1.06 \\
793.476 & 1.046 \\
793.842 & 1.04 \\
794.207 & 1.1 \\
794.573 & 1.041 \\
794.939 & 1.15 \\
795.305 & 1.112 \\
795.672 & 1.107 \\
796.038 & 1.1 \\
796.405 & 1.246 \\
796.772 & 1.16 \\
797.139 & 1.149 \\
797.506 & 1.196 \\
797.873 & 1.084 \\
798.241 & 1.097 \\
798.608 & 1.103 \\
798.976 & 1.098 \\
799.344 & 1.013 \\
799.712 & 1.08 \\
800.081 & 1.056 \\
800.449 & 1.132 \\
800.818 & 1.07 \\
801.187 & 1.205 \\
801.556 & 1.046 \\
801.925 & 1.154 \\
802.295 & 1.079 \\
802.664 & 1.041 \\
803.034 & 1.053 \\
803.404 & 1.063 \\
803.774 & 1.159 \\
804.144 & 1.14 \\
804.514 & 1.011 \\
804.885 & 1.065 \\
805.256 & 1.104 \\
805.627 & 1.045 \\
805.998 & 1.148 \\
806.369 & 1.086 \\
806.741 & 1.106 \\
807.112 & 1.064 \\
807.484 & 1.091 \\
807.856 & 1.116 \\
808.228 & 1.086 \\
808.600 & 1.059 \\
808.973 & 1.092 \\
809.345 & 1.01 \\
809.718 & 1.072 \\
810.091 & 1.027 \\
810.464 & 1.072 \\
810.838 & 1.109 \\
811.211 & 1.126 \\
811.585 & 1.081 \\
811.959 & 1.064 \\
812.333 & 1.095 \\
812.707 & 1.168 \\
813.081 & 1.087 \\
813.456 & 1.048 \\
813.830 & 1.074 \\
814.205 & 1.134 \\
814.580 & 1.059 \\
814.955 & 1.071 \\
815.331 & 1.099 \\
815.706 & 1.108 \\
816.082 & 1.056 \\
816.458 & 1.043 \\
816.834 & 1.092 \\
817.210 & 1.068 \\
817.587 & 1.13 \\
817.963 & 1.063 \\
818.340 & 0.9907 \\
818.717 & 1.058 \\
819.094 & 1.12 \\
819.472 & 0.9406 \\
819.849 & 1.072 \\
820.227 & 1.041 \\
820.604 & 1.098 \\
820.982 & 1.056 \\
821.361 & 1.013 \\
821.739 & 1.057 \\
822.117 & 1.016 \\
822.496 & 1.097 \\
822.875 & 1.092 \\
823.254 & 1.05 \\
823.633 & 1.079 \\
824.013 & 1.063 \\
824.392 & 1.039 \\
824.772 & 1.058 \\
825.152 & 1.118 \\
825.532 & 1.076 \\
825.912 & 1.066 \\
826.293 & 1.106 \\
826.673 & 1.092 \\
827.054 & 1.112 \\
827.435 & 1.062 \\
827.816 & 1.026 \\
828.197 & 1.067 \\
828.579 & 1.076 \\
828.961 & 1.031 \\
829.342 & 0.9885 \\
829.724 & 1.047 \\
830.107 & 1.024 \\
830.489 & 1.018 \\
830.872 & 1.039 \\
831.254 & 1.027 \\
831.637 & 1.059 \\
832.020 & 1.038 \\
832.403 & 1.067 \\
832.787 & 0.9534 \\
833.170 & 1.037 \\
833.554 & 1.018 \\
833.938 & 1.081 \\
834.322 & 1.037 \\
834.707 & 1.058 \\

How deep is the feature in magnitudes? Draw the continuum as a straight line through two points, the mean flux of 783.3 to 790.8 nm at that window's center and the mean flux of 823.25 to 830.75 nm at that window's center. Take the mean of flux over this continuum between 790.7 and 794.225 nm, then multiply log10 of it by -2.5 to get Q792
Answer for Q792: 0.047 mag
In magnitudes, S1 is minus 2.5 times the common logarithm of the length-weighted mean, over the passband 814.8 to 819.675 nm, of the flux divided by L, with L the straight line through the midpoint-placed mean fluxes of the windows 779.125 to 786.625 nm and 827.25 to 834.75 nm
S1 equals 0.00 mag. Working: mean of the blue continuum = 1.14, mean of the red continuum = 1.04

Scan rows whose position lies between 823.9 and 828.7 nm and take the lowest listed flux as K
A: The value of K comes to 1.026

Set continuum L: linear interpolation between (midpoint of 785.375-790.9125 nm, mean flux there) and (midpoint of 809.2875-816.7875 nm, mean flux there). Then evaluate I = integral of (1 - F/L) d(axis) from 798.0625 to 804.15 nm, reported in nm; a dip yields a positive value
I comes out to 0.08 nm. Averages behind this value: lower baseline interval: 1.14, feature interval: 1.09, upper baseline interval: 1.08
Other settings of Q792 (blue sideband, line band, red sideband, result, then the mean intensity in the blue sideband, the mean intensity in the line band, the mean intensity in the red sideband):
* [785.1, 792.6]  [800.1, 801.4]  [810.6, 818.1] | -0.02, 1.12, 1.12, 1.09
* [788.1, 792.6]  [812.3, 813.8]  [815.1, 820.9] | -0.02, 1.11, 1.1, 1.07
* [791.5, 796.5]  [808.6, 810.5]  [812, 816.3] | 0.04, 1.09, 1.05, 1.09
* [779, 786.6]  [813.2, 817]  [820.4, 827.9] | 0.01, 1.14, 1.08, 1.07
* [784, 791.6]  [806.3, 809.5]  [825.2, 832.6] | 0.01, 1.13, 1.08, 1.05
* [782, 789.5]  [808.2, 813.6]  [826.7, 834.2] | 0.01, 1.14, 1.08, 1.04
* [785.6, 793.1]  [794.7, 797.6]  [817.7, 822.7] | -0.04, 1.12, 1.15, 1.05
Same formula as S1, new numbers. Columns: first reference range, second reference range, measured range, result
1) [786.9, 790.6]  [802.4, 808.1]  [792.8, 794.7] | 0.06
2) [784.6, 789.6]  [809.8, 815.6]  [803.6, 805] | 0.01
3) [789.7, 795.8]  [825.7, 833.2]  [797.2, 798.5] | -0.04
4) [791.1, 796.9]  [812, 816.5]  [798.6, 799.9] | 0.03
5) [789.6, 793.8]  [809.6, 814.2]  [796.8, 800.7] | -0.02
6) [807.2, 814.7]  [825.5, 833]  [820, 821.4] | 0.01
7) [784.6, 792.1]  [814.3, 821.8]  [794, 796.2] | 0.01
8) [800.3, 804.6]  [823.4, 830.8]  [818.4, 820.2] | 0.03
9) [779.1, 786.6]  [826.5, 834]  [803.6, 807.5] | 0.00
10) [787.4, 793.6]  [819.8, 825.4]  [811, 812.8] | -0.02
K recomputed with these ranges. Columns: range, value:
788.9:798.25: 1.007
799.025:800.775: 1.013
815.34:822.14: 0.9406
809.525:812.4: 1.027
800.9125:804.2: 1.041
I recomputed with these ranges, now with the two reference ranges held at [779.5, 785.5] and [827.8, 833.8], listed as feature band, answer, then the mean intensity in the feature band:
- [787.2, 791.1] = -0.03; 1.14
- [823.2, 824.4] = -0.01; 1.06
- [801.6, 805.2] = 0.04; 1.08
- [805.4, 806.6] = 0.00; 1.09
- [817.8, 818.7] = 0.03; 1.03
